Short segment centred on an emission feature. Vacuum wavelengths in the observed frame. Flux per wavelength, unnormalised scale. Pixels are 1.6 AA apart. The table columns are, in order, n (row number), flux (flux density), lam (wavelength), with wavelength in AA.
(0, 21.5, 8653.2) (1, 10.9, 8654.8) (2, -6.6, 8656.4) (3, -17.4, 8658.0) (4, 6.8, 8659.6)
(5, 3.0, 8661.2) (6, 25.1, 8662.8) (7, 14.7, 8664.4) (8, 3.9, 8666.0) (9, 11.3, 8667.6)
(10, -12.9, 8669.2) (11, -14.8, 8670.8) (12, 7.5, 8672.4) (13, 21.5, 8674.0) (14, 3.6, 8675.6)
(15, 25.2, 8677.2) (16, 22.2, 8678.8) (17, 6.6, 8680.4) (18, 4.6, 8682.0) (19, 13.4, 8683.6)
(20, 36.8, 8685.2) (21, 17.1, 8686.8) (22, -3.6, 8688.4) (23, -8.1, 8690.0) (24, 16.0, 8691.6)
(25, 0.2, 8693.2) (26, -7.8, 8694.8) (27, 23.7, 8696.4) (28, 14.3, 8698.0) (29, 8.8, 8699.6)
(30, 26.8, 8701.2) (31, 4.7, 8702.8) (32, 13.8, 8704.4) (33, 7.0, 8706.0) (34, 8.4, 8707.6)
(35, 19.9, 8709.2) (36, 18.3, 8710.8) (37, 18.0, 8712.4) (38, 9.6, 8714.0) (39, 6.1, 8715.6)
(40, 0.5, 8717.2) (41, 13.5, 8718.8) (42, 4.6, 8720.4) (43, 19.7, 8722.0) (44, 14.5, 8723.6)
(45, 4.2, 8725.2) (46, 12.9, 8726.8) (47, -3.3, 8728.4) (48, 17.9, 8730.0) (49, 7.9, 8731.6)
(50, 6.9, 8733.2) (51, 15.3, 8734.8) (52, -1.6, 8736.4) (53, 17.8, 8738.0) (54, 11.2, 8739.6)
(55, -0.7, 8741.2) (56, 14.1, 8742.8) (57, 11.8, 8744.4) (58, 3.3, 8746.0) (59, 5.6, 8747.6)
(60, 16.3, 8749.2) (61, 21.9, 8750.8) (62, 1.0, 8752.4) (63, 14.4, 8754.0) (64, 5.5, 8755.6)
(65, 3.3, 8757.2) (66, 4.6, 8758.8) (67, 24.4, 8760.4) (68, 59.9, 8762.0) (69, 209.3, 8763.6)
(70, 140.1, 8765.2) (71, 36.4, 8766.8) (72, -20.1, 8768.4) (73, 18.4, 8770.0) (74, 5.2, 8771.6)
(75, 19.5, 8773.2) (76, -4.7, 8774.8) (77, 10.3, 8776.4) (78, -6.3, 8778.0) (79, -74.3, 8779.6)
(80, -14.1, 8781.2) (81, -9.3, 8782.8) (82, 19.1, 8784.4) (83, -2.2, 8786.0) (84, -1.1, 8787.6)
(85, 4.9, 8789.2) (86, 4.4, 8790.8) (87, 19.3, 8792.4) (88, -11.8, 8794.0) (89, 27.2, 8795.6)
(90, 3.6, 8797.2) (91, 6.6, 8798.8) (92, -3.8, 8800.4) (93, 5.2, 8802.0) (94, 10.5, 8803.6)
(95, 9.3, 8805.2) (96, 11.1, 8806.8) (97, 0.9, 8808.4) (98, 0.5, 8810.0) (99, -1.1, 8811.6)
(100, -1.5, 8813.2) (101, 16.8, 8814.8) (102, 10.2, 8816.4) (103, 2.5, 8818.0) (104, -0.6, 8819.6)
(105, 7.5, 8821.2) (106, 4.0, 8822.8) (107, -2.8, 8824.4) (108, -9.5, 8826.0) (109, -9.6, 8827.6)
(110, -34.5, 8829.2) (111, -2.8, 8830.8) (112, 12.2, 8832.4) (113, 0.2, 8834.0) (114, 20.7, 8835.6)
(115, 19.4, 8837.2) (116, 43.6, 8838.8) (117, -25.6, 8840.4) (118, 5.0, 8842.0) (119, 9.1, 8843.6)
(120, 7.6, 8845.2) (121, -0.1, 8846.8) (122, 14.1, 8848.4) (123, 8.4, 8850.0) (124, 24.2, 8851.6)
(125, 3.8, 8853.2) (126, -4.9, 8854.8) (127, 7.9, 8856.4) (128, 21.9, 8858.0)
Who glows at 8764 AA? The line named H-beta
